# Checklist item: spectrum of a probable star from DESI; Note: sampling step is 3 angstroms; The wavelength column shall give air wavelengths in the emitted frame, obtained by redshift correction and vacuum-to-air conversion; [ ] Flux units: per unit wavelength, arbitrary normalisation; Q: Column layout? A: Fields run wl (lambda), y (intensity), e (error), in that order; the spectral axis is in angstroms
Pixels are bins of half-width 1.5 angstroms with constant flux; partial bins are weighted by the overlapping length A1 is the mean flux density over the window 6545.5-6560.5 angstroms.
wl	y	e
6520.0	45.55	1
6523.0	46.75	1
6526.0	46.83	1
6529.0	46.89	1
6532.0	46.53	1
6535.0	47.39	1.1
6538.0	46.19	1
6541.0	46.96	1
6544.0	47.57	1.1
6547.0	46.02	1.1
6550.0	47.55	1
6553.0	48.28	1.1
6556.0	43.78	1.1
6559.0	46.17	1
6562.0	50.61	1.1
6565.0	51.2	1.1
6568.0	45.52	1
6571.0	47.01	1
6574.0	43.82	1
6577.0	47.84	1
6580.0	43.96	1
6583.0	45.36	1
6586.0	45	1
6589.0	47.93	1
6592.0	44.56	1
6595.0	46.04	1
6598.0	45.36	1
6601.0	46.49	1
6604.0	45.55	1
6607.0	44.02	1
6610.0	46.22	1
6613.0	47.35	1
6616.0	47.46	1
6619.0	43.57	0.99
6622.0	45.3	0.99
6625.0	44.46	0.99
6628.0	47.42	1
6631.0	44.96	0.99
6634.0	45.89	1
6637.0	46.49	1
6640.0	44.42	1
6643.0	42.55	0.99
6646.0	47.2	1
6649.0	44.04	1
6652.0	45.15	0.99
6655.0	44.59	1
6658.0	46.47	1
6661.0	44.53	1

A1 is 46.4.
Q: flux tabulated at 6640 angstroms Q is 44.42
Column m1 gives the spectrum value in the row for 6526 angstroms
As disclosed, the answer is 46.83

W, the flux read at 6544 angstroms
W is 47.57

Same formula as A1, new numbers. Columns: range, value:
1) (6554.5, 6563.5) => 46.9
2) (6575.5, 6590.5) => 46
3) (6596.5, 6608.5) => 45.4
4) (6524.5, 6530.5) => 46.9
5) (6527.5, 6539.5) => 46.8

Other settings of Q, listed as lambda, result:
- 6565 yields 51.2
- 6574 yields 43.82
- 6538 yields 46.19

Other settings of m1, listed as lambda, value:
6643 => 42.55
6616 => 47.46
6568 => 45.52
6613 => 47.35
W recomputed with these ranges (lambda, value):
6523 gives 46.75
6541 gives 46.96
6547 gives 46.02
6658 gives 46.47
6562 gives 50.61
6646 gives 47.2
